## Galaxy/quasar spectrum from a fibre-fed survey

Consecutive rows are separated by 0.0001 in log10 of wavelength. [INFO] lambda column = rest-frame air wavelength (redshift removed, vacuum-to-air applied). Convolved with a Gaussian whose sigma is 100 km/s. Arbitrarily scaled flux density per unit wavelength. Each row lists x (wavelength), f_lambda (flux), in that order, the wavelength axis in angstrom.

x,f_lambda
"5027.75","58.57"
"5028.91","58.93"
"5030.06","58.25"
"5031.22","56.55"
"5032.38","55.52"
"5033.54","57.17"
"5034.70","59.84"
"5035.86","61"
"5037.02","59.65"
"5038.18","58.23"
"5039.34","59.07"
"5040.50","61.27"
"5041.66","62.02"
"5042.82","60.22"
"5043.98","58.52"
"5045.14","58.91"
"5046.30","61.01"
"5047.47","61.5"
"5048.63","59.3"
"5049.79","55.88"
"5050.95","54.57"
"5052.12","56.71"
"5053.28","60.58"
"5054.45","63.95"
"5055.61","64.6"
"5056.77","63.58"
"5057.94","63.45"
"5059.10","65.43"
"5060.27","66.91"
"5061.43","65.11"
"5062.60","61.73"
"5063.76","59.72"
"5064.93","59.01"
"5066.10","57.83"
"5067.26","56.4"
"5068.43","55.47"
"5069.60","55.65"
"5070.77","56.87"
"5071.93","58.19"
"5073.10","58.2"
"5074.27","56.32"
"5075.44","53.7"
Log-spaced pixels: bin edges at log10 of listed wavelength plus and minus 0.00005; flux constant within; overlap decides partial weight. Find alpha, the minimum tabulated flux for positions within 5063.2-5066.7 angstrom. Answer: 57.83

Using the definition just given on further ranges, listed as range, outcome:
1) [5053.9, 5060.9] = 63.45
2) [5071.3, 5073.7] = 58.19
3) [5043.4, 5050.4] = 55.88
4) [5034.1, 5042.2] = 58.23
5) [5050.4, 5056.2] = 54.57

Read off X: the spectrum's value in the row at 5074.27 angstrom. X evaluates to 56.32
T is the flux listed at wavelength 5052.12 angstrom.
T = 56.71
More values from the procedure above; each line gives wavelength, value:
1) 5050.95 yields 54.57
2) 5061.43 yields 65.11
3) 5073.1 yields 58.2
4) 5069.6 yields 55.65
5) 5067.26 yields 56.4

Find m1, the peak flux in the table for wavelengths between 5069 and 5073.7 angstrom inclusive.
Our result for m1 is 58.2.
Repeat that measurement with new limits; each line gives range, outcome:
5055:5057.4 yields 64.6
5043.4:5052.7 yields 61.5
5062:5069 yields 61.73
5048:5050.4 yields 59.3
